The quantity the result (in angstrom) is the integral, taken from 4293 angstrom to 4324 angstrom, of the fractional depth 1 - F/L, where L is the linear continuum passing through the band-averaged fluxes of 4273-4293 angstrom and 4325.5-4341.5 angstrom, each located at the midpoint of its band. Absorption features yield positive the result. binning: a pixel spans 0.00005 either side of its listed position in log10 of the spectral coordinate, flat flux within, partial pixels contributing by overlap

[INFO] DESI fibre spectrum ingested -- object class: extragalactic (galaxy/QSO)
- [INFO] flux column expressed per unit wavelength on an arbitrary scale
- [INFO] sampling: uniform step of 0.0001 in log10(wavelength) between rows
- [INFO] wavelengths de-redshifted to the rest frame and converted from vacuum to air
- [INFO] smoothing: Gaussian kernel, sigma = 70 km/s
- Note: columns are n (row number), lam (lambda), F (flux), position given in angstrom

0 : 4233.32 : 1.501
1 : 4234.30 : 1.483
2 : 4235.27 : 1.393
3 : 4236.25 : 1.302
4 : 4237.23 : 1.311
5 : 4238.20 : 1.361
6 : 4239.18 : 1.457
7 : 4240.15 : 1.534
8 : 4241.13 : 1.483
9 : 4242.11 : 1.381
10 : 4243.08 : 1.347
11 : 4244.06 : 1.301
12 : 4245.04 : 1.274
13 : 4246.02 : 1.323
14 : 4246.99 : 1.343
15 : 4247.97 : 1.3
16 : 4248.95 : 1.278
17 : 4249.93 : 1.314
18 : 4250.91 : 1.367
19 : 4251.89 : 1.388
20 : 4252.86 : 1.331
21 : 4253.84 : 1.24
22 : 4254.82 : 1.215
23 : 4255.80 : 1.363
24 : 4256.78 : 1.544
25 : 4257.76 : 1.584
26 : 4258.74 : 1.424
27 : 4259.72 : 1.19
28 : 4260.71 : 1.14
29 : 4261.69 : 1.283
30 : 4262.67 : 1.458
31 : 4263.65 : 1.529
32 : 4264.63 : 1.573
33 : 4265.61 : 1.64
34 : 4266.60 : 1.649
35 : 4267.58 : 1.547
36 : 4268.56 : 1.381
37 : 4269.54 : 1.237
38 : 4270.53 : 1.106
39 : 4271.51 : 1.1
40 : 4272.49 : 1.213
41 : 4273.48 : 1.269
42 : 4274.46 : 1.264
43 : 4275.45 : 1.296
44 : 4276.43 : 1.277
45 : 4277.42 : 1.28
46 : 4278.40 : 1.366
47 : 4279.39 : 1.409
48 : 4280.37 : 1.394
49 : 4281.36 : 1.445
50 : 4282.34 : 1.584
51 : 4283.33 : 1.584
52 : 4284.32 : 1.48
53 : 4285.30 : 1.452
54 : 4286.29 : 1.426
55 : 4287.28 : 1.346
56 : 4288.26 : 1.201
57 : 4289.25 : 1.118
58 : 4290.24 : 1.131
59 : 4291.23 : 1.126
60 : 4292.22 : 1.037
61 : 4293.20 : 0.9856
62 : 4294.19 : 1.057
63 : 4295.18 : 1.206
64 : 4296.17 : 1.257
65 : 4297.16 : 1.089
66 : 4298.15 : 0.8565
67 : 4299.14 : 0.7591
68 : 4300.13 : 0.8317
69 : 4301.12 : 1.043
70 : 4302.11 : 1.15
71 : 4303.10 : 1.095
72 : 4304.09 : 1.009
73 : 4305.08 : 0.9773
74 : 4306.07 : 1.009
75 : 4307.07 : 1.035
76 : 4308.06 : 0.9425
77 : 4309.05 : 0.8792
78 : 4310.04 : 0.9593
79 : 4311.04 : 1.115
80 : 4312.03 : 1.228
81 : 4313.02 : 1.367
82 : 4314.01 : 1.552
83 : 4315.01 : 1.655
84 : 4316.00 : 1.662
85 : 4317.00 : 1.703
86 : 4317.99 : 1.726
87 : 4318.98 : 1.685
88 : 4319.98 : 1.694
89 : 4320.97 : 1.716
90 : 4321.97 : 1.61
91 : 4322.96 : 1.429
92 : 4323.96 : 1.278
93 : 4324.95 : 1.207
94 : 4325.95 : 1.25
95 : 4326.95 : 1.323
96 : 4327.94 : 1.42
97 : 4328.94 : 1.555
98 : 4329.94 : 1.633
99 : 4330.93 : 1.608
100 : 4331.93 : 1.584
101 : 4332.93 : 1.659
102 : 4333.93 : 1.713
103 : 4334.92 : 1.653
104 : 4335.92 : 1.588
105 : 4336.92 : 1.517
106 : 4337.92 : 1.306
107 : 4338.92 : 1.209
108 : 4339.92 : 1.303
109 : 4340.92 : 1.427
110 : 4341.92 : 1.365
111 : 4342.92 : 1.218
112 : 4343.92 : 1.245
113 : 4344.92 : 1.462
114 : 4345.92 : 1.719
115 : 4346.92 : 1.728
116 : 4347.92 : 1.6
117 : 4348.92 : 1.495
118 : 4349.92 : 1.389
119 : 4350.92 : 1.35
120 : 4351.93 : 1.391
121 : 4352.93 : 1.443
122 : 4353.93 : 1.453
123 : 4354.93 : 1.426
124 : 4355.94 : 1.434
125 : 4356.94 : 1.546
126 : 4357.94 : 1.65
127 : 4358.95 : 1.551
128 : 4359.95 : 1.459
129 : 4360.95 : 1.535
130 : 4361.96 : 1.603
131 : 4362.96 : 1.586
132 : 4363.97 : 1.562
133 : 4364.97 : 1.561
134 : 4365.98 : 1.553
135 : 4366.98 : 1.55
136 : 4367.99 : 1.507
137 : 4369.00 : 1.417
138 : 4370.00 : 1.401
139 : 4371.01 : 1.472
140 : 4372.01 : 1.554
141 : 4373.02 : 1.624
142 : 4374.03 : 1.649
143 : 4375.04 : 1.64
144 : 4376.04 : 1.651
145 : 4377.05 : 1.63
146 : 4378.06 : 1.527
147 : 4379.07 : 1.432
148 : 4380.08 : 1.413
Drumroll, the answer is 3.7 angstrom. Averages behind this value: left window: 1.32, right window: 1.48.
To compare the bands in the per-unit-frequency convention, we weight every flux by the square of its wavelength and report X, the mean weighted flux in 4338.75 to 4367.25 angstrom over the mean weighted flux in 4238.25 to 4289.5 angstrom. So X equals 1.13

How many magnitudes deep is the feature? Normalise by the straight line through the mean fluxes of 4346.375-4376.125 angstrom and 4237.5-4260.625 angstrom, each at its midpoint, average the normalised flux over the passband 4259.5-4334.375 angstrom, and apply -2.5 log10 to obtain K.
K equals 0.089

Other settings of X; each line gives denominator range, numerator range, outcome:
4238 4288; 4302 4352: 1.05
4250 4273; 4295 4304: 0.76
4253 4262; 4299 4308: 0.76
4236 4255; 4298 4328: 0.97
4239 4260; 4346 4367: 1.17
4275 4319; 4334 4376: 1.24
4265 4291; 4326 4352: 1.12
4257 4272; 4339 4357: 1.07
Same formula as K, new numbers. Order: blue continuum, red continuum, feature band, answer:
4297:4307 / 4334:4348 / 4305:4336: -0.176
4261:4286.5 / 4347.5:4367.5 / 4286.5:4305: 0.303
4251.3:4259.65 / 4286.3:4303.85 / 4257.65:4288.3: -0.112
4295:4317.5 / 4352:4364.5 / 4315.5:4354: -0.118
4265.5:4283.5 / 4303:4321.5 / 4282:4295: 0.067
